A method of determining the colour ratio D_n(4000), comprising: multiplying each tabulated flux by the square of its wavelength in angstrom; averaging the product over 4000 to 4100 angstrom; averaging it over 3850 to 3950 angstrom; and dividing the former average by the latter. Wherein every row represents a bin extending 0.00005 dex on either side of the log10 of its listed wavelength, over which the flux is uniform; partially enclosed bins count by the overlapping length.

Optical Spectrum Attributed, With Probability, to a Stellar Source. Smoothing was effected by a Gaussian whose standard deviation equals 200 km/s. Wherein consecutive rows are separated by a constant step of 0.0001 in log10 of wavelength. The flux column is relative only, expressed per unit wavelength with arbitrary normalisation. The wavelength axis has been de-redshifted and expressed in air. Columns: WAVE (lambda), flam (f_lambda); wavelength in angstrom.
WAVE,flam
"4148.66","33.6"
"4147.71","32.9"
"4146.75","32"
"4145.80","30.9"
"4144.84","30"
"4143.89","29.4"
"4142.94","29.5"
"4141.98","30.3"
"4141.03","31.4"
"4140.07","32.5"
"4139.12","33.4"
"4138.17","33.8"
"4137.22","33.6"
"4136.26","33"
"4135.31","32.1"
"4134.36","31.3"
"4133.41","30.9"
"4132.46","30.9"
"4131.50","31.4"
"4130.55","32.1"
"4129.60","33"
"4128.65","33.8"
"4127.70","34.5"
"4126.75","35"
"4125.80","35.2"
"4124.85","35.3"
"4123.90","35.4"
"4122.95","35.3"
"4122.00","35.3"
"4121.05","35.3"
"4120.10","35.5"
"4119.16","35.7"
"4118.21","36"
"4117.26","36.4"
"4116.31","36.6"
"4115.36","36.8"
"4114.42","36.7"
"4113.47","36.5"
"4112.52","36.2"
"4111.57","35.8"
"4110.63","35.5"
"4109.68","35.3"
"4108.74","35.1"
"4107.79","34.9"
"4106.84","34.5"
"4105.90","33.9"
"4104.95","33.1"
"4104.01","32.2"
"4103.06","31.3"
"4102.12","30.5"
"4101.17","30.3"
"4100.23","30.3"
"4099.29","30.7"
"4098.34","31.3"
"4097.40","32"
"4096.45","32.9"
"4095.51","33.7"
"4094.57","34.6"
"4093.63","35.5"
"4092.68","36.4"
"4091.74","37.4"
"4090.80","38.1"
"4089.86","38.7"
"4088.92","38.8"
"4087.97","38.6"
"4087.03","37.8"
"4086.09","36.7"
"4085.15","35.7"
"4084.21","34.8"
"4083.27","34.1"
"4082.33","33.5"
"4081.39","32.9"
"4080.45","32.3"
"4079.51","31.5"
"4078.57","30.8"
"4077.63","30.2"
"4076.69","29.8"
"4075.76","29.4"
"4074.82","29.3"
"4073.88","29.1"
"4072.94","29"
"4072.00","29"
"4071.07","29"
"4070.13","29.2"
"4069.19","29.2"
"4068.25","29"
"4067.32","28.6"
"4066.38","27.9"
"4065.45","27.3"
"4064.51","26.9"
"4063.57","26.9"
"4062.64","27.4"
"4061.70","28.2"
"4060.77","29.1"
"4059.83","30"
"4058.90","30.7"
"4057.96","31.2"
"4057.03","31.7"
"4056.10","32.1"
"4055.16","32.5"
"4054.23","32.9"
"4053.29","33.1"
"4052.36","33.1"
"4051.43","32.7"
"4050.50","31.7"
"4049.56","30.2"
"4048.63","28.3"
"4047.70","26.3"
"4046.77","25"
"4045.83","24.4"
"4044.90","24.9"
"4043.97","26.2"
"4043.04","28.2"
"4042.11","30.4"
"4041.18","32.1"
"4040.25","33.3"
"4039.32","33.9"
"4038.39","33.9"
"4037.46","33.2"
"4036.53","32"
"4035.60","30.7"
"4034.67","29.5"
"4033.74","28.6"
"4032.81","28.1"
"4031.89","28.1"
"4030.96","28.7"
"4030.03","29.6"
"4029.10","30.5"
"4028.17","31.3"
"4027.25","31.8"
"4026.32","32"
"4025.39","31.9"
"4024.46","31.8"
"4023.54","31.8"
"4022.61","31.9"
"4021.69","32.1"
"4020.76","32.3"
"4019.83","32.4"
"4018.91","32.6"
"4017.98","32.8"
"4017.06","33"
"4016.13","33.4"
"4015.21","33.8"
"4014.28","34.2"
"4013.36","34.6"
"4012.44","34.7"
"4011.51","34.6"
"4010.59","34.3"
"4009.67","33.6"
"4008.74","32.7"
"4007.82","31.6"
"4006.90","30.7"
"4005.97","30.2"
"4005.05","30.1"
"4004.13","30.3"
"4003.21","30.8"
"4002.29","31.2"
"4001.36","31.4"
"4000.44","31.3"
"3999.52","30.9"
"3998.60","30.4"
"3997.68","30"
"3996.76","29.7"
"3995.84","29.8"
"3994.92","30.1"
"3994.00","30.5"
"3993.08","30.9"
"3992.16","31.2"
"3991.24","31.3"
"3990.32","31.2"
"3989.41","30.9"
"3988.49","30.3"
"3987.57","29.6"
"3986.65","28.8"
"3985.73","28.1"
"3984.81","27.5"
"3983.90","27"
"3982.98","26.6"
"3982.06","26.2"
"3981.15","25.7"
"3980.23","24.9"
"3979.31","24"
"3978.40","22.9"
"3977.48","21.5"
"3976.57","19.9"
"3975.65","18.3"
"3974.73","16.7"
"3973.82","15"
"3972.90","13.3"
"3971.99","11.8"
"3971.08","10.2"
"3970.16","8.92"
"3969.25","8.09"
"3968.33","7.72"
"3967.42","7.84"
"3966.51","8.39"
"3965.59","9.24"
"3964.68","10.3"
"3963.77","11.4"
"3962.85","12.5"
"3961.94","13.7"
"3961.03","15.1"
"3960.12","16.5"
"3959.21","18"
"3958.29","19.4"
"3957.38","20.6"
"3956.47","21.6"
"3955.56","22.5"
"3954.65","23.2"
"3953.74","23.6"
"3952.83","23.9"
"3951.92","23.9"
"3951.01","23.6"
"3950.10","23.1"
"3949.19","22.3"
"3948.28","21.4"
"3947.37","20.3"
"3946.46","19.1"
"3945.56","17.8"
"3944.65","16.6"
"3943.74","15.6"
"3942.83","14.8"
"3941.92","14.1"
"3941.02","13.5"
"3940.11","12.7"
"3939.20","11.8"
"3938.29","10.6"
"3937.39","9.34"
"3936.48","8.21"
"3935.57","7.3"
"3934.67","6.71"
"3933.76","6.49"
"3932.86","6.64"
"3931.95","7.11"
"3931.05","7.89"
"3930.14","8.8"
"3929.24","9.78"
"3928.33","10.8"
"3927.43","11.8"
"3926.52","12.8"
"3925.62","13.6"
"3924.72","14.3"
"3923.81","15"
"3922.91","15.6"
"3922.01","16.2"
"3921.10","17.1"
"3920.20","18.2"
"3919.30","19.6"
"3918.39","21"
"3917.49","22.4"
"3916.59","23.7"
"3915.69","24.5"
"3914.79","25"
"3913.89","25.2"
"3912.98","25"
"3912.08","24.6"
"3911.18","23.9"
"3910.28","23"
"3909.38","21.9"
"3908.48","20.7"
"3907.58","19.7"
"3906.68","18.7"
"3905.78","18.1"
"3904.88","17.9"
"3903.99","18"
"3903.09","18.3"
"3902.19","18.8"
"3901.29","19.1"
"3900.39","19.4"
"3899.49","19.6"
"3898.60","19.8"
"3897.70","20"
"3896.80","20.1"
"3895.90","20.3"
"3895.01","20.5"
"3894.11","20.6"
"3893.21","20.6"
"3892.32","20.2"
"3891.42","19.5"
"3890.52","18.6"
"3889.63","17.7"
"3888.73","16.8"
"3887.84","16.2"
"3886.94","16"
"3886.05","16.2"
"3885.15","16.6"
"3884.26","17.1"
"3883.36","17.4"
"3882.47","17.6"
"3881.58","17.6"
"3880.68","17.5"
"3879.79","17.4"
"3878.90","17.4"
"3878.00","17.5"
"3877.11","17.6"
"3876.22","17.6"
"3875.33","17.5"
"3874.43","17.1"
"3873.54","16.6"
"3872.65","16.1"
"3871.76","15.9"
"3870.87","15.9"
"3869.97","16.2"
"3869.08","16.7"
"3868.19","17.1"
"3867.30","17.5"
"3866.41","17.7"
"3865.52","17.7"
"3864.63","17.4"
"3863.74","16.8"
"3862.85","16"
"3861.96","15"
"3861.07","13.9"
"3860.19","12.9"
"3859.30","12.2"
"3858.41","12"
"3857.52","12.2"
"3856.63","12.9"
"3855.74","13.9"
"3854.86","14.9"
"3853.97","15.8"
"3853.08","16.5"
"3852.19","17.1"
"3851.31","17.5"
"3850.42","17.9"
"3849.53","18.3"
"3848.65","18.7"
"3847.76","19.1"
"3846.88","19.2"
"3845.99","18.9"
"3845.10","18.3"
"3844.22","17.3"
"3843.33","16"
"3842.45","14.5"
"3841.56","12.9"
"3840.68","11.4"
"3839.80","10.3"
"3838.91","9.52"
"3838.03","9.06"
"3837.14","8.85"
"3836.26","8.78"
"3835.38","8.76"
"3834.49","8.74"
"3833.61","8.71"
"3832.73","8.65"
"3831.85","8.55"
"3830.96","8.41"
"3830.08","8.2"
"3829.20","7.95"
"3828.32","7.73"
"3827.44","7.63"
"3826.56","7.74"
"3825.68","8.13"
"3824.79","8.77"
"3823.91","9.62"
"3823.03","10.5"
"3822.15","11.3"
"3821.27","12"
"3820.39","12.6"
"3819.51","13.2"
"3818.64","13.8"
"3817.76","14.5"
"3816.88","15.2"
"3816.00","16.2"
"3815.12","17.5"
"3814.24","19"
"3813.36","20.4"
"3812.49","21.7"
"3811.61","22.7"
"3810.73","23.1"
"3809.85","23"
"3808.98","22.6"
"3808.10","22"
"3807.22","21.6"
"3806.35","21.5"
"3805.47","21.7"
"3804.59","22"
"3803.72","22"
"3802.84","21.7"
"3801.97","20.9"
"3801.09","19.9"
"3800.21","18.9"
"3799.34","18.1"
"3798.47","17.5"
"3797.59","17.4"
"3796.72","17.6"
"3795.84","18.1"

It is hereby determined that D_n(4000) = 2.03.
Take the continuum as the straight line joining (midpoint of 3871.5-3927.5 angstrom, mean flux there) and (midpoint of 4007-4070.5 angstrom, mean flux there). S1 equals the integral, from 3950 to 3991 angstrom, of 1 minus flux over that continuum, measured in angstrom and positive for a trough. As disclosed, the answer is 8.75 angstrom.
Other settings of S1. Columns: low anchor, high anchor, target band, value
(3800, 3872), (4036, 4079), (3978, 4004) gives -3.78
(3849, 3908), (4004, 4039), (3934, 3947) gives 6.04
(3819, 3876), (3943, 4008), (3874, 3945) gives 3.01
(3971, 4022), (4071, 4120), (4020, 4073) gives 1.99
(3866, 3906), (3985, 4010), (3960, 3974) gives 8.29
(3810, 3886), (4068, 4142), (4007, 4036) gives -4.83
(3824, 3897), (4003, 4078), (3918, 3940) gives 9.35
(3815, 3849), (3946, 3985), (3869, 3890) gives -4.09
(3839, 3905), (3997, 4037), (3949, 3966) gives 4.56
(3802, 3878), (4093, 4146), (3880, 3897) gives 0.10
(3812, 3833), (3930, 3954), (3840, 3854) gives -4.55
